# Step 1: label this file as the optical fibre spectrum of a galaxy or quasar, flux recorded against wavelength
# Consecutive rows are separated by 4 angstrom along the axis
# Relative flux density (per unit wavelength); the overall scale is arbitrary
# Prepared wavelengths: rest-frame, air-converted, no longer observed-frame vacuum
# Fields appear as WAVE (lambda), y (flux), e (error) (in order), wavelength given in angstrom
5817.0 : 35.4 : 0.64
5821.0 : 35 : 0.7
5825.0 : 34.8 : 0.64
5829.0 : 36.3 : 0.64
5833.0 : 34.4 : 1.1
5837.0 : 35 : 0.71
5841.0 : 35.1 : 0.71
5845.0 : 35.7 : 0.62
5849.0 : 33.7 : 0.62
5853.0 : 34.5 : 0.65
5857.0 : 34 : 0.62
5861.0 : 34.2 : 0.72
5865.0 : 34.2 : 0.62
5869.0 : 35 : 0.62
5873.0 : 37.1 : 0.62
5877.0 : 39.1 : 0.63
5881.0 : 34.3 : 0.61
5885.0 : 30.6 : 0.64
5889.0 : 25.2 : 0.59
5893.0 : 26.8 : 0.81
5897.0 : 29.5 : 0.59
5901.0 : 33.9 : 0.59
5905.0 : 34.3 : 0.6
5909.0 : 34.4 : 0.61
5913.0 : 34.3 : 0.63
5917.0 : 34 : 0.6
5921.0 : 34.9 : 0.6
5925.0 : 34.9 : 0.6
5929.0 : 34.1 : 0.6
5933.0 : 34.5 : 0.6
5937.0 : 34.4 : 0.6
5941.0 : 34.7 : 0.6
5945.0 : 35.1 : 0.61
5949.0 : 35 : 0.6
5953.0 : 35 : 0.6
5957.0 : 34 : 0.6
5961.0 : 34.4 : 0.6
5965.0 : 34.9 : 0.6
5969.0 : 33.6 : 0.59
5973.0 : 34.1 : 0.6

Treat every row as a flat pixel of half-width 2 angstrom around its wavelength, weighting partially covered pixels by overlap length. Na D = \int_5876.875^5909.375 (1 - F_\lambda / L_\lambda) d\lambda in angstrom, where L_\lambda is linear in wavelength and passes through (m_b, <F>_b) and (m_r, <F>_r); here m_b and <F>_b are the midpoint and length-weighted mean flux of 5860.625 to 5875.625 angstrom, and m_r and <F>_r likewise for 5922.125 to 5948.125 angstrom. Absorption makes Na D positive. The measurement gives 3.4 angstrom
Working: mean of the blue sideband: 35.4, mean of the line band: 31.5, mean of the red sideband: 34.6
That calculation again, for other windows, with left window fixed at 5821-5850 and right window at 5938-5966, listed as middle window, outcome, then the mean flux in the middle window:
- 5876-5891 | 1.3 angstrom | 31.8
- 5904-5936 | 0.3 angstrom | 34.4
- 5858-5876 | -0.2 angstrom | 35.3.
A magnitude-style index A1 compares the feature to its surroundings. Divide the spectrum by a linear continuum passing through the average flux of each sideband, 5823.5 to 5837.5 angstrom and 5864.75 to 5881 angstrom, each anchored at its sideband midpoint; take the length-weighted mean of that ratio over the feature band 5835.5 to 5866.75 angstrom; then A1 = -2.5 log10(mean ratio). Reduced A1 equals 0.04 mag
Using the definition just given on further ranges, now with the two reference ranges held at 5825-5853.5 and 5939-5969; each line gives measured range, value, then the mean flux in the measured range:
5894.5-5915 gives 0.05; 33.1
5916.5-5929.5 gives 0.01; 34.6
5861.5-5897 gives 0.07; 32.7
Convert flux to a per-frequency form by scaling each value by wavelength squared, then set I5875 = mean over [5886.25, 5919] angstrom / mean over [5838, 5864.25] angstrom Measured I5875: 0.9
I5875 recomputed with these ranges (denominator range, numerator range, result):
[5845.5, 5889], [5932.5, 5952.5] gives 1.04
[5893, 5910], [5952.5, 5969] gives 1.09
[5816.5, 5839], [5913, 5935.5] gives 1.01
